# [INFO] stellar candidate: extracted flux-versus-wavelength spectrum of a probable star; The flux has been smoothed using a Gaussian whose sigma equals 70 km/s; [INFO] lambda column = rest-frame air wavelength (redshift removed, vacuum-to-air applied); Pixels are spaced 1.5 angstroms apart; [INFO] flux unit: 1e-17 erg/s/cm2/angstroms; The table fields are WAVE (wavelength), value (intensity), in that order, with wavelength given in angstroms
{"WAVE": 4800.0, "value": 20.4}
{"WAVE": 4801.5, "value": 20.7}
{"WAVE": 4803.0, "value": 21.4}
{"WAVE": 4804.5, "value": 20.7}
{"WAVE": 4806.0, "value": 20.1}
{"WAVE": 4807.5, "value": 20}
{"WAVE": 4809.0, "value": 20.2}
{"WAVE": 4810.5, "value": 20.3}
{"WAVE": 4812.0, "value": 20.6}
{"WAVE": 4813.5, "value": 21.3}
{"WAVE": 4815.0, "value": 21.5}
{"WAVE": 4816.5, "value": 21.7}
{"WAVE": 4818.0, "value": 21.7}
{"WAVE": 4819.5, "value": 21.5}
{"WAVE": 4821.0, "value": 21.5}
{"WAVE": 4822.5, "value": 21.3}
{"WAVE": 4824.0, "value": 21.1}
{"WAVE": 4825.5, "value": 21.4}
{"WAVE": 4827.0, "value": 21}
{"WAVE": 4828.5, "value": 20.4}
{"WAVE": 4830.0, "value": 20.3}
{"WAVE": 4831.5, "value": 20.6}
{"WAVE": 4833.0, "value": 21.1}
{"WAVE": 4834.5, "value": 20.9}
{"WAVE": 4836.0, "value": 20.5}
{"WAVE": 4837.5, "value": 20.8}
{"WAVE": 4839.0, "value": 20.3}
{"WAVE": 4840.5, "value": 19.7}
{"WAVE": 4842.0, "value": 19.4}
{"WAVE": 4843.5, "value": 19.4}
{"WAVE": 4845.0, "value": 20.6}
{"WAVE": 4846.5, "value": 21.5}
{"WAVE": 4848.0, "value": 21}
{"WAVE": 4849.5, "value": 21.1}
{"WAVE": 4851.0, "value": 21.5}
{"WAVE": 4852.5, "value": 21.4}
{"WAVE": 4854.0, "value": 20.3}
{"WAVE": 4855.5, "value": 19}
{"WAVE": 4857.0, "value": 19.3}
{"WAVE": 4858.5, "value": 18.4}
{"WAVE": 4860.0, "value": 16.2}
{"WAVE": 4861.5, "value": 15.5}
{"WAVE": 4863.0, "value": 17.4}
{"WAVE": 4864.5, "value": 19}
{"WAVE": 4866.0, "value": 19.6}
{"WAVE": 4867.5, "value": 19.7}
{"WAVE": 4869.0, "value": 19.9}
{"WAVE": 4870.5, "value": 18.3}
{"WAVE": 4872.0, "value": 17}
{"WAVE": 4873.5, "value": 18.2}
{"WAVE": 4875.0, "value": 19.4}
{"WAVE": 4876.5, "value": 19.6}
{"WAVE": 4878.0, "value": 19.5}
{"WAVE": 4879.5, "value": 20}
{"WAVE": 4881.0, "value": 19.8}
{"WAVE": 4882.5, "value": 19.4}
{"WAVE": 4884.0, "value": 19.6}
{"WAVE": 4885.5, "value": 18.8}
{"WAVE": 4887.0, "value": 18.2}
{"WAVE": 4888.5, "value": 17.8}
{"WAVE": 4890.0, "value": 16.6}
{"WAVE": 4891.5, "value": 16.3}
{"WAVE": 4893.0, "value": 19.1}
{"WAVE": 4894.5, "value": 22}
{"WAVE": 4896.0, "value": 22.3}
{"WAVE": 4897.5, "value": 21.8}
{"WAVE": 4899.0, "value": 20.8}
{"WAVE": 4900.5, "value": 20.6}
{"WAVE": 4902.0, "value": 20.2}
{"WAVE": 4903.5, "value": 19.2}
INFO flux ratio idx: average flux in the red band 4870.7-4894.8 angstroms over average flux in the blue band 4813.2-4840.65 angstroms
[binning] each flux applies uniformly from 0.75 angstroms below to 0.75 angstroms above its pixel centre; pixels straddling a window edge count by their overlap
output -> 0.9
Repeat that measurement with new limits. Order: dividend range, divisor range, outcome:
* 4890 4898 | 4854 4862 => 1.11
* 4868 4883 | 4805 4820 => 0.92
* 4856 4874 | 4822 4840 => 0.88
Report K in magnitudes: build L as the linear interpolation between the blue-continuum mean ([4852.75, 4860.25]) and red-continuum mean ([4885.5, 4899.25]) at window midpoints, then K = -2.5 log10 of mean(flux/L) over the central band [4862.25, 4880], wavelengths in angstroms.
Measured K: 0.01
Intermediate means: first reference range 19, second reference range 19.3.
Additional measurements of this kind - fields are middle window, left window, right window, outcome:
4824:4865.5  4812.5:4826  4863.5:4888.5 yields 0.02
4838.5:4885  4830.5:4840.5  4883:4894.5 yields 0.01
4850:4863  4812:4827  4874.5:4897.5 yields 0.07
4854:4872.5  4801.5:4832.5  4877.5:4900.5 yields 0.09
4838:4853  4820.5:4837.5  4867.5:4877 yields -0.03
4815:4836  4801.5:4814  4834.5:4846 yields -0.04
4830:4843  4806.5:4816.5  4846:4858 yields 0.01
